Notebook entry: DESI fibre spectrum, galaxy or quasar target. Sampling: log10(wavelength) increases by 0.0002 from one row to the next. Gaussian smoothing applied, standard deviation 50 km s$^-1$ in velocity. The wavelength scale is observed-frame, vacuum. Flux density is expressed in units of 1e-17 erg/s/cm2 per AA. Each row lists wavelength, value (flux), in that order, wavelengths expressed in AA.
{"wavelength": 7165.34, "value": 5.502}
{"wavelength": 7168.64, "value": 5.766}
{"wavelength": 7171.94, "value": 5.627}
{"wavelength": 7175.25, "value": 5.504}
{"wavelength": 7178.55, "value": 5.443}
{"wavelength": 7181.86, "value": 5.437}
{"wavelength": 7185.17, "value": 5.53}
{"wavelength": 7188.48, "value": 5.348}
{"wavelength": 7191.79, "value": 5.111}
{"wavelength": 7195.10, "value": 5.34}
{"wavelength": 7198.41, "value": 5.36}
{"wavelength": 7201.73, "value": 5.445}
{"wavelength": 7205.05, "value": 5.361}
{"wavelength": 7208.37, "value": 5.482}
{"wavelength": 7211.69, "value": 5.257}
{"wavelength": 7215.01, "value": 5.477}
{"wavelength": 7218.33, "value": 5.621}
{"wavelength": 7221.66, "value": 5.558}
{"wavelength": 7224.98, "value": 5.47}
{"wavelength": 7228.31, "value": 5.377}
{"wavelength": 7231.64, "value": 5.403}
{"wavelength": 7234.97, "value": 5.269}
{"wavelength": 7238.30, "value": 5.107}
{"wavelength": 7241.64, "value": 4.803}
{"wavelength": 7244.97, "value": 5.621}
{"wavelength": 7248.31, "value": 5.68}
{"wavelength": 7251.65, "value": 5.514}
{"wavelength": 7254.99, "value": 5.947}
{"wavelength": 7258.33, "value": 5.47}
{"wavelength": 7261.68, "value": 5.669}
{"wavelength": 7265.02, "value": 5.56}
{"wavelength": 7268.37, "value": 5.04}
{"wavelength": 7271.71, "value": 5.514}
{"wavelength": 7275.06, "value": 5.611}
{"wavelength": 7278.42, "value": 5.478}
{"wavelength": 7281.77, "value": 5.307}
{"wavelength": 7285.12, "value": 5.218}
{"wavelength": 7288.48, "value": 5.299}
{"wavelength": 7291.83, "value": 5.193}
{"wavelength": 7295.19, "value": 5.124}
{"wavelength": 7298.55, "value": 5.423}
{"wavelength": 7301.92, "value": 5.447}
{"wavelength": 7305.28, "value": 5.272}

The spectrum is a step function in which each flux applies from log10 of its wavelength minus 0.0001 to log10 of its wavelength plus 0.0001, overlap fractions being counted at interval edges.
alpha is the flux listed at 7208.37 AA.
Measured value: 5.482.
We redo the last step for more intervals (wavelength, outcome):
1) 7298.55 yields 5.423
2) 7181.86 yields 5.437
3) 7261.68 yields 5.669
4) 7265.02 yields 5.56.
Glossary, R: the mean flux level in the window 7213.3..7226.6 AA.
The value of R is 5.53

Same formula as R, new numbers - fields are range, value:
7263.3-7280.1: 5.44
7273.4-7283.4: 5.46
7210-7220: 5.45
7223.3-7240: 5.33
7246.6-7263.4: 5.65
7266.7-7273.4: 5.28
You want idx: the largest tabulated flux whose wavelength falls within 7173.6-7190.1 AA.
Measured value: 5.53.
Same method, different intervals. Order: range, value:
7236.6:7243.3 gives 5.107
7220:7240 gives 5.558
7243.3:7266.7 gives 5.947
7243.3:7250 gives 5.68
